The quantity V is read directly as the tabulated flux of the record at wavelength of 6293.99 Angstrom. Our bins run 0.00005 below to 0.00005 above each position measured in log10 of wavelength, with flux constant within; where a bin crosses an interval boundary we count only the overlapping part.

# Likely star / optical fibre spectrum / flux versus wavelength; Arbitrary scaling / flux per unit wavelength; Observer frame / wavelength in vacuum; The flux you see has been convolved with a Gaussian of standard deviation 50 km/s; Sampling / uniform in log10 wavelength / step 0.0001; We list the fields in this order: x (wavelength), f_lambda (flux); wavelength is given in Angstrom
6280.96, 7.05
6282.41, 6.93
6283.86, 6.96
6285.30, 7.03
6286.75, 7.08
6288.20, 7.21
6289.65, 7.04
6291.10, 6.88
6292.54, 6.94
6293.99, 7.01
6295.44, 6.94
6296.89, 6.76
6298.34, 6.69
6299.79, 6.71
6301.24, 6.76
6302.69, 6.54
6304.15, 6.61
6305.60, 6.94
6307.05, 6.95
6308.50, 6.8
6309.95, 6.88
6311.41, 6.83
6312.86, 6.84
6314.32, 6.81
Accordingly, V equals 7.01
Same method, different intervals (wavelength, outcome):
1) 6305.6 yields 6.94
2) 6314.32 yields 6.81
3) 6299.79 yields 6.71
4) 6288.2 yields 7.21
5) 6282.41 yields 6.93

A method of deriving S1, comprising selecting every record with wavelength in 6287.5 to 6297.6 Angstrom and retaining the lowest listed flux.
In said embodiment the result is 6.76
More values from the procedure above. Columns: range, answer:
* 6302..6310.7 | 6.54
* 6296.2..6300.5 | 6.69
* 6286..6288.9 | 7.08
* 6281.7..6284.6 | 6.93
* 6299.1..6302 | 6.71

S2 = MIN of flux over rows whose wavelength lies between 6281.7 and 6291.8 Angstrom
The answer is 6.88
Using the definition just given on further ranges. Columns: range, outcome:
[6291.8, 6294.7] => 6.94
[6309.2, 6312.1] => 6.83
